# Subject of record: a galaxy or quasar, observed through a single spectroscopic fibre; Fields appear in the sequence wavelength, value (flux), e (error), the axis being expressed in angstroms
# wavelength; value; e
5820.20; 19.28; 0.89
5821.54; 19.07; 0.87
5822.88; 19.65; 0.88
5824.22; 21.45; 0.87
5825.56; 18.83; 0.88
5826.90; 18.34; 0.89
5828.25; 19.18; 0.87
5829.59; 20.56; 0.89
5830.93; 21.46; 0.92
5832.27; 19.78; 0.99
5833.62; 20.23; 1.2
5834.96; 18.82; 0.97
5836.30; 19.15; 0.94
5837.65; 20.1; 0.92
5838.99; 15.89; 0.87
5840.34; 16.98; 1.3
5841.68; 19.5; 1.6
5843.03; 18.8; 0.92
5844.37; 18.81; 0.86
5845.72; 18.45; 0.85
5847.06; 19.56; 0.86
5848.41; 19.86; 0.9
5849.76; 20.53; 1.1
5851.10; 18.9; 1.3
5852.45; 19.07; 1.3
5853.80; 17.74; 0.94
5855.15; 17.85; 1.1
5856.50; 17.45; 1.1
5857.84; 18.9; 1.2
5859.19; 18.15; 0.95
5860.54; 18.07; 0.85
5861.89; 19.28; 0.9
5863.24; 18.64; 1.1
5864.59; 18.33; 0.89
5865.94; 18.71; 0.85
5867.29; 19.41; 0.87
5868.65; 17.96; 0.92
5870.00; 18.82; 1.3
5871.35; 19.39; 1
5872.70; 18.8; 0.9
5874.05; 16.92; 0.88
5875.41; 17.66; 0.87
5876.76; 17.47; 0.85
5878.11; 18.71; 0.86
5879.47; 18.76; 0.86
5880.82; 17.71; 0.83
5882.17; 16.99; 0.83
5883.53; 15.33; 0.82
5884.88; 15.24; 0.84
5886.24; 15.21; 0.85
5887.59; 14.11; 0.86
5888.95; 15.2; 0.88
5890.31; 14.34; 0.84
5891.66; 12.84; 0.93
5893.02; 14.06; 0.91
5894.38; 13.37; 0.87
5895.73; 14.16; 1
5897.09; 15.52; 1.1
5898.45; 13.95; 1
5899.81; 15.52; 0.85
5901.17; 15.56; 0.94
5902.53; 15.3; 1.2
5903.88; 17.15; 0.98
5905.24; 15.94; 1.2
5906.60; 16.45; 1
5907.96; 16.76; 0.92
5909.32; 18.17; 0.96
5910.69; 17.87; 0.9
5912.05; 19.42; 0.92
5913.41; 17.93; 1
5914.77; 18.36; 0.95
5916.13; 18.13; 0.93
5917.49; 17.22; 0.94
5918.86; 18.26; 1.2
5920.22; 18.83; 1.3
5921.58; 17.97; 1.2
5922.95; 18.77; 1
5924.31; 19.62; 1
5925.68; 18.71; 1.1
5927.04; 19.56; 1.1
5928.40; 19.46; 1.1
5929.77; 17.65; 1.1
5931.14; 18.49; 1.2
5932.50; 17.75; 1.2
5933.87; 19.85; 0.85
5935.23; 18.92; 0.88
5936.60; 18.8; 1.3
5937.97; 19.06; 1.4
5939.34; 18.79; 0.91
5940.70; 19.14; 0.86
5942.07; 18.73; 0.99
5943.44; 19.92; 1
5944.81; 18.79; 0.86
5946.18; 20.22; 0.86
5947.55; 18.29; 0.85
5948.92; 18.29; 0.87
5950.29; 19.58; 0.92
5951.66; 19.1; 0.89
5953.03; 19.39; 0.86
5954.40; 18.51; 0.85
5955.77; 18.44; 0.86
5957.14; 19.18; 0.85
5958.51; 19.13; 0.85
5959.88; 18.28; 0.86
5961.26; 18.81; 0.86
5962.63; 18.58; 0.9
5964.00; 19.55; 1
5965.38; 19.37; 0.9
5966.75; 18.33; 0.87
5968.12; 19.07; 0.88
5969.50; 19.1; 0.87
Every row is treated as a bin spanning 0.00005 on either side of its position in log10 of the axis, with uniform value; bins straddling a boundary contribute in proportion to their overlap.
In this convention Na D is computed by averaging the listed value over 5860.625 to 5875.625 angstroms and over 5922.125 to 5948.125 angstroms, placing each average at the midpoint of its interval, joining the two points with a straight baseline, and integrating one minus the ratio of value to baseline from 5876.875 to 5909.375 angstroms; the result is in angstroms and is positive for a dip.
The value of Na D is 5.3 angstroms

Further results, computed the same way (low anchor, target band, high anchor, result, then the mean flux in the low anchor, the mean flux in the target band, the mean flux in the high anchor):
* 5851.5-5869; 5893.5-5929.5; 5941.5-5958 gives 3.0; 18.4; 17.2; 19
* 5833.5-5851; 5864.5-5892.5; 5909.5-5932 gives 2.6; 18.9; 17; 18.5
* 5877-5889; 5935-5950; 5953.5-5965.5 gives -0.6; 16.5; 19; 18.9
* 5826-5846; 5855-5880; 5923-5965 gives 0.8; 19.1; 18.4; 19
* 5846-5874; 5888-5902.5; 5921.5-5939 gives 3.3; 18.7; 14.5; 18.8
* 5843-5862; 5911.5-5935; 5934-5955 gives 0.5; 18.8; 18.6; 19.1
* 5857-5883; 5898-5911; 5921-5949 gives 1.7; 18.3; 16.3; 18.9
